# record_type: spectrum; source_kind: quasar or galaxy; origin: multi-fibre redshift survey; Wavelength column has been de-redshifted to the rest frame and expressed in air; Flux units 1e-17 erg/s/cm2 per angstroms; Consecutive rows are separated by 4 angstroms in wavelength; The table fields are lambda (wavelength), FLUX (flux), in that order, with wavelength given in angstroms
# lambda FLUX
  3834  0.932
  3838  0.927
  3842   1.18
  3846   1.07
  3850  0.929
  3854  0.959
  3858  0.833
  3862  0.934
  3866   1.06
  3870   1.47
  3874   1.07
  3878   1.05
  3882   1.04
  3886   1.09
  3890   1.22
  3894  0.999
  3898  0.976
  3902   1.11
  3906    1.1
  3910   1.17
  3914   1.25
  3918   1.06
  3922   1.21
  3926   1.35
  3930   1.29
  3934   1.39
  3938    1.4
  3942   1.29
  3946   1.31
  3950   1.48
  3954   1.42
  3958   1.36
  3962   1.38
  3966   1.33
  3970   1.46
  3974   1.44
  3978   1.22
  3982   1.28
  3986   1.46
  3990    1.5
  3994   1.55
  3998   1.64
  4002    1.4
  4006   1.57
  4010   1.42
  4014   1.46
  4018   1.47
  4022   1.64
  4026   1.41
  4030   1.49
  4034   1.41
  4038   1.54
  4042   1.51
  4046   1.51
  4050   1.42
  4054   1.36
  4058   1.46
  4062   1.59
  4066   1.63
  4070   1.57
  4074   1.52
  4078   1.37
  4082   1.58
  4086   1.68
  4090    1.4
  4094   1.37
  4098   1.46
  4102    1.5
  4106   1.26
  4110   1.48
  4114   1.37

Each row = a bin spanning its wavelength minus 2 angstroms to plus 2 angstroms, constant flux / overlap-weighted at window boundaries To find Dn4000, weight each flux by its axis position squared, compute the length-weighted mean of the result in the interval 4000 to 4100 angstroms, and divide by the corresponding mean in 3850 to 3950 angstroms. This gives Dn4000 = 1.4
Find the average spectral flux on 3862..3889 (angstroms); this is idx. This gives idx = 1.12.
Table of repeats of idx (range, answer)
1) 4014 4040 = 1.49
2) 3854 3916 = 1.09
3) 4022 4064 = 1.48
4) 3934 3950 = 1.36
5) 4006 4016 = 1.47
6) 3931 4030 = 1.43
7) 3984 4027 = 1.5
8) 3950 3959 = 1.41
